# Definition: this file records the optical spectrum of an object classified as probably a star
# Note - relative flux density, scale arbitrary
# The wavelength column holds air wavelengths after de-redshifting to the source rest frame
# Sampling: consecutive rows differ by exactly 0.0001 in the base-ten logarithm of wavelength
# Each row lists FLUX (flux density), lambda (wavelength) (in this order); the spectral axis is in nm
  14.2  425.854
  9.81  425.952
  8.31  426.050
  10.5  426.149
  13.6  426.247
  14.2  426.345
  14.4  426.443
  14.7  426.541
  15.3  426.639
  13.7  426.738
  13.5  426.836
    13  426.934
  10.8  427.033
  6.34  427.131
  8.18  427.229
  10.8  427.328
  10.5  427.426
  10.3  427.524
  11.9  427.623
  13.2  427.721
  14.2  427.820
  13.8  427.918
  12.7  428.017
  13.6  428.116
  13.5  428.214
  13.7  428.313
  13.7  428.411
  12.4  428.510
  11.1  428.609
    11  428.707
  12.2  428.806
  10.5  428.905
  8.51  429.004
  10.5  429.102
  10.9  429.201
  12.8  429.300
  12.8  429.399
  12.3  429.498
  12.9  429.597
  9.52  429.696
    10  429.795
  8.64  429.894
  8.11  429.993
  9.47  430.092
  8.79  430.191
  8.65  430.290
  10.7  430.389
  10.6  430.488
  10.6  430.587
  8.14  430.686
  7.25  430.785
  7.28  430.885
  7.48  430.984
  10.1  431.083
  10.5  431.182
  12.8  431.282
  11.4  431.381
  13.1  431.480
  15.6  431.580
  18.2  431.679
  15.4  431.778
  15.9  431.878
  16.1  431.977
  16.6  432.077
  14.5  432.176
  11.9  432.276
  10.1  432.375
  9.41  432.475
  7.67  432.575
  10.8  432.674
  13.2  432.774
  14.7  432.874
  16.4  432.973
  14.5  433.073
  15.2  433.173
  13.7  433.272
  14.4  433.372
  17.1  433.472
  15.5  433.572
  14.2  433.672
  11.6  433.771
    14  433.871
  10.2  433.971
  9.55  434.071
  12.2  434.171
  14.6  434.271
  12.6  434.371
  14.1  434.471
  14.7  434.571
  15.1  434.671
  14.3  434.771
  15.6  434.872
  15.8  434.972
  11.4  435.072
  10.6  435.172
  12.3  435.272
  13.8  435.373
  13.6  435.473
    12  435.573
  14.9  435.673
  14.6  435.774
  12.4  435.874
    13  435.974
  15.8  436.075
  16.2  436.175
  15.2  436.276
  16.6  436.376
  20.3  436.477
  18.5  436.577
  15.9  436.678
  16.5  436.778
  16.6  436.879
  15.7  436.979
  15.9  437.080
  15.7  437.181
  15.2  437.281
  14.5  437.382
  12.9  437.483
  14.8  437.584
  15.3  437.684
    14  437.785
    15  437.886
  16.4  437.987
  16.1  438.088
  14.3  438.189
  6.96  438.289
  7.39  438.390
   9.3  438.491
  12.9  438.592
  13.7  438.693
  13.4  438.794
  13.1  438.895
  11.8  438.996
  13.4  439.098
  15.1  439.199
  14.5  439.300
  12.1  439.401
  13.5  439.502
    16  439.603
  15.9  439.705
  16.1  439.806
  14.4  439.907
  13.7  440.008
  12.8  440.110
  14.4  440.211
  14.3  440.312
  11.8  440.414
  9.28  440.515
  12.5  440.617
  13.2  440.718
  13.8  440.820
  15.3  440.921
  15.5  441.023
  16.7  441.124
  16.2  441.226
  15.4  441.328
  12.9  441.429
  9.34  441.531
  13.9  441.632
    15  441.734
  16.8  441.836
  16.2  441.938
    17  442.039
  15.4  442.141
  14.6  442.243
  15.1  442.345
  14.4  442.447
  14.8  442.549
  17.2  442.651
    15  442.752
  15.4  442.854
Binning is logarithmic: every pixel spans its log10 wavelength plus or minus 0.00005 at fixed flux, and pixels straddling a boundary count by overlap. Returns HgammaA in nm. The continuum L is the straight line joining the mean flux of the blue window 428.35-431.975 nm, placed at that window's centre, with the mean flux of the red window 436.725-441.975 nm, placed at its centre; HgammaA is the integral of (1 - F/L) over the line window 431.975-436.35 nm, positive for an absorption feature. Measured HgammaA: -0.401 nm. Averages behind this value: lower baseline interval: 11.2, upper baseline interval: 14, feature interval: 13.5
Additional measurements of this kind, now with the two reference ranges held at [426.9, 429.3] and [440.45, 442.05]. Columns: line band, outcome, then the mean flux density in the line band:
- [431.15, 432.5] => -0.16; 13.8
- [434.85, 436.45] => -0.12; 14.1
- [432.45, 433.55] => -0.08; 13.5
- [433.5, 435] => -0.09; 13.6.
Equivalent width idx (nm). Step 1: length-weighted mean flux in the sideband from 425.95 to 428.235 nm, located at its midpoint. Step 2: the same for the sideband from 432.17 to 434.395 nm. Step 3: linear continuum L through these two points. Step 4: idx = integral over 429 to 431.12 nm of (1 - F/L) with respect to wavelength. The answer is 0.45 nm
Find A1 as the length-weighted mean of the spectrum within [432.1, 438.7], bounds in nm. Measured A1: 13.9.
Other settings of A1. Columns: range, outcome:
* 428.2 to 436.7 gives 12.7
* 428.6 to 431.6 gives 10.4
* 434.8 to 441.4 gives 14.2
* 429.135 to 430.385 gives 10.4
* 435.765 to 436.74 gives 15.9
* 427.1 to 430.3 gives 11.2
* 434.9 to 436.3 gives 13.7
